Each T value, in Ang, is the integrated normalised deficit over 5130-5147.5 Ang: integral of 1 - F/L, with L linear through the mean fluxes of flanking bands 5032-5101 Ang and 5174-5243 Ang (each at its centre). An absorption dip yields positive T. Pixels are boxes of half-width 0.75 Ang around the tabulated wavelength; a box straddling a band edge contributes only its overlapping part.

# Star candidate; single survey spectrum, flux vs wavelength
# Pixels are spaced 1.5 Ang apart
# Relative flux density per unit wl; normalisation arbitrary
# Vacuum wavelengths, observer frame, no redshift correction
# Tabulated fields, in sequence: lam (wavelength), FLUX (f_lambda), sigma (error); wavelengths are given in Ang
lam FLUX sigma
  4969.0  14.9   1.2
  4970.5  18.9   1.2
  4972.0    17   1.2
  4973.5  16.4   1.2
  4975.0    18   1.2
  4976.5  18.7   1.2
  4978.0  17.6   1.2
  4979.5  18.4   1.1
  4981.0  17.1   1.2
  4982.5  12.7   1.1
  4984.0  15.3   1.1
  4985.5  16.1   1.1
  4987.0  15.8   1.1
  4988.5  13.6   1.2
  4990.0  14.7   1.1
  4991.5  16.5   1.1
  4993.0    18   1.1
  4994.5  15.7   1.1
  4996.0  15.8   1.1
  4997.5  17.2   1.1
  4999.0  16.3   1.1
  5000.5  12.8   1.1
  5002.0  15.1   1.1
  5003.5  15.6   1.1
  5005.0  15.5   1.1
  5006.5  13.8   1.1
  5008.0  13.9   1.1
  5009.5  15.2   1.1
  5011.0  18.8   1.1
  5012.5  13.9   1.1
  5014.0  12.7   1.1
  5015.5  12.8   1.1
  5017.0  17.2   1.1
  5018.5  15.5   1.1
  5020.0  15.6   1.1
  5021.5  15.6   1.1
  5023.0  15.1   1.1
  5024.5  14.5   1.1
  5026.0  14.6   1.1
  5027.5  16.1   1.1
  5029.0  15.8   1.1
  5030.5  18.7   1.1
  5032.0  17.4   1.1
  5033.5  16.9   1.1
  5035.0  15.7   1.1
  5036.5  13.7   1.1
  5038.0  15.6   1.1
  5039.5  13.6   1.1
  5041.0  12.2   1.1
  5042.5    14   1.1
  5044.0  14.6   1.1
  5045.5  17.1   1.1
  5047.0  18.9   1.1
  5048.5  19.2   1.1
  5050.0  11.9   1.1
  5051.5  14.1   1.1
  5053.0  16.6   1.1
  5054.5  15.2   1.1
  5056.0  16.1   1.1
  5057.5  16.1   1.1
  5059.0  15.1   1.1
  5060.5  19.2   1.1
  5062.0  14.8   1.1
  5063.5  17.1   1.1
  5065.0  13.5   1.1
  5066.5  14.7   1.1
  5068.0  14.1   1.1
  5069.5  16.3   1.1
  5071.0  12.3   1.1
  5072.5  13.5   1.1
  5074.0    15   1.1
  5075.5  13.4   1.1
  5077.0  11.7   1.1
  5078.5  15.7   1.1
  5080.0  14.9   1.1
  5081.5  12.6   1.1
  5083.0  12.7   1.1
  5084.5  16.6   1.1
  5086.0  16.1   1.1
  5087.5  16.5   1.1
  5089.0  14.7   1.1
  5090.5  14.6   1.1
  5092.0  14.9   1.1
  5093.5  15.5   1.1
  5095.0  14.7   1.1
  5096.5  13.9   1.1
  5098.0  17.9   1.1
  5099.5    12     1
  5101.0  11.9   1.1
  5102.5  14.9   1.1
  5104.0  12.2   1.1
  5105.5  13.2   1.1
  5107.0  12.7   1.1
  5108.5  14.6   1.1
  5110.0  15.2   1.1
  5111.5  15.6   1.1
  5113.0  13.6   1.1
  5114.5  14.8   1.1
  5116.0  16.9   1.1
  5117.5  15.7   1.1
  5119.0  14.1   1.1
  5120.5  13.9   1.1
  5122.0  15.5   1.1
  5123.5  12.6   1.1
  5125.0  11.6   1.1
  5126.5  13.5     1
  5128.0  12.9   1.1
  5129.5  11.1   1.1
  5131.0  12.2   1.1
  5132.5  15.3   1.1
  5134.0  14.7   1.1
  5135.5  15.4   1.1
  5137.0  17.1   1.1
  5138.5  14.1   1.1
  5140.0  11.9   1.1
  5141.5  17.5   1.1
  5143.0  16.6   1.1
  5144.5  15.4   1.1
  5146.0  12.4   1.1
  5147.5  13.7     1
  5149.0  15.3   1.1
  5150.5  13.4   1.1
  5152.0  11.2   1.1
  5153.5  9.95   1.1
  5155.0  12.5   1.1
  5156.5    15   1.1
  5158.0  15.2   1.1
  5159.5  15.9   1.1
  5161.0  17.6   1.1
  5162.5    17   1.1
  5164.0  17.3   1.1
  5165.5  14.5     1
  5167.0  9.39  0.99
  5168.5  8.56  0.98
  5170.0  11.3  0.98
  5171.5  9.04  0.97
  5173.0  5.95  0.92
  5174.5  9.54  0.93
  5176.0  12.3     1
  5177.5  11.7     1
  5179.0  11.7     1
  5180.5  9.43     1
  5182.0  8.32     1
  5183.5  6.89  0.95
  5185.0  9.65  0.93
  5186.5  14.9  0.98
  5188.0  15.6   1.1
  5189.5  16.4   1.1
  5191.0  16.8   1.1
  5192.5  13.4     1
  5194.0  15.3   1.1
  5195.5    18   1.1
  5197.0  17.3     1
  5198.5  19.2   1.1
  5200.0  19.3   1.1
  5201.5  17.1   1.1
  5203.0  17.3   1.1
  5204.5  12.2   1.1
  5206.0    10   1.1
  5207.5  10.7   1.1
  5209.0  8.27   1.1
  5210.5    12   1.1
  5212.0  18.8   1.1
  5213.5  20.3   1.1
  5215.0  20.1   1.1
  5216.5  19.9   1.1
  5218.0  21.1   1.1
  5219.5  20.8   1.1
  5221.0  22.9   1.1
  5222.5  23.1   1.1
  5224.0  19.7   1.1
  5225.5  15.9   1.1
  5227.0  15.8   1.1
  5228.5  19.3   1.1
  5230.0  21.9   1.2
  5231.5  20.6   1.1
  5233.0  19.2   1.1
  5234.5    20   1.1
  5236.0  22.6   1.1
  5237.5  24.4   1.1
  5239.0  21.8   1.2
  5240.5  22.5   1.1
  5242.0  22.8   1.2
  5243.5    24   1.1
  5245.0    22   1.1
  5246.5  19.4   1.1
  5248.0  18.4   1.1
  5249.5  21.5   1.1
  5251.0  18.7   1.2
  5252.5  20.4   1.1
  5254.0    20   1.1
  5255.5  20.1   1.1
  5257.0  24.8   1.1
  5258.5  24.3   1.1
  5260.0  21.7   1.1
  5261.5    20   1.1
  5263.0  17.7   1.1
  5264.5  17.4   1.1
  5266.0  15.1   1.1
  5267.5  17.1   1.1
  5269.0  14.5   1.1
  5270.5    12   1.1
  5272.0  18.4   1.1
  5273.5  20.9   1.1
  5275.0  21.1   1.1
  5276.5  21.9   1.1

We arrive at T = 1.3 Ang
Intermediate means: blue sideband 15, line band 14.7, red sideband 16.7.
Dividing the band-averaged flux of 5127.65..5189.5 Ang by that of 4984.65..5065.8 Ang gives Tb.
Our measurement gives 0.84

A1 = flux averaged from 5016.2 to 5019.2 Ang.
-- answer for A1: 16.3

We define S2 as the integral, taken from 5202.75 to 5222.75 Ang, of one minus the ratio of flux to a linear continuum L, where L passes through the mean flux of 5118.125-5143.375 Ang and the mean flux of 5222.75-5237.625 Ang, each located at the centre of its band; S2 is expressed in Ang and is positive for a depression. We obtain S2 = 2.2 Ang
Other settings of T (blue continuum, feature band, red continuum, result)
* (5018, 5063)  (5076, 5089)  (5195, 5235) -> 1.28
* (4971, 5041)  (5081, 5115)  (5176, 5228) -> 2.62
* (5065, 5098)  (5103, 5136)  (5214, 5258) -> 4.35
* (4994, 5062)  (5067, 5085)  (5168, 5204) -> 0.89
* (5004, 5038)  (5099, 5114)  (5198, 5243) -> 2.84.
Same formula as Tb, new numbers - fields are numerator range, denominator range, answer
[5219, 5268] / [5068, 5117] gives 1.42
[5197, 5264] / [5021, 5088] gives 1.27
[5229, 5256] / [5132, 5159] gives 1.48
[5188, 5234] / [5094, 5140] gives 1.23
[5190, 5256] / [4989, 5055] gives 1.21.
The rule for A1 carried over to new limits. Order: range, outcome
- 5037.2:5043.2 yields 13.8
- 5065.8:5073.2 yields 14.2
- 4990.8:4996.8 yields 16.5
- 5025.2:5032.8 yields 16.5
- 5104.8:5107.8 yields 13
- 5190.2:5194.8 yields 15.2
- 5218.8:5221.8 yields 21.9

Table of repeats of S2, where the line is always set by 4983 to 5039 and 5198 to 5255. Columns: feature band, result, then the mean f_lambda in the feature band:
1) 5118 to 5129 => 2.47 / 13.4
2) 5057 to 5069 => 0.55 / 15.6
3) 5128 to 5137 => 1.82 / 14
